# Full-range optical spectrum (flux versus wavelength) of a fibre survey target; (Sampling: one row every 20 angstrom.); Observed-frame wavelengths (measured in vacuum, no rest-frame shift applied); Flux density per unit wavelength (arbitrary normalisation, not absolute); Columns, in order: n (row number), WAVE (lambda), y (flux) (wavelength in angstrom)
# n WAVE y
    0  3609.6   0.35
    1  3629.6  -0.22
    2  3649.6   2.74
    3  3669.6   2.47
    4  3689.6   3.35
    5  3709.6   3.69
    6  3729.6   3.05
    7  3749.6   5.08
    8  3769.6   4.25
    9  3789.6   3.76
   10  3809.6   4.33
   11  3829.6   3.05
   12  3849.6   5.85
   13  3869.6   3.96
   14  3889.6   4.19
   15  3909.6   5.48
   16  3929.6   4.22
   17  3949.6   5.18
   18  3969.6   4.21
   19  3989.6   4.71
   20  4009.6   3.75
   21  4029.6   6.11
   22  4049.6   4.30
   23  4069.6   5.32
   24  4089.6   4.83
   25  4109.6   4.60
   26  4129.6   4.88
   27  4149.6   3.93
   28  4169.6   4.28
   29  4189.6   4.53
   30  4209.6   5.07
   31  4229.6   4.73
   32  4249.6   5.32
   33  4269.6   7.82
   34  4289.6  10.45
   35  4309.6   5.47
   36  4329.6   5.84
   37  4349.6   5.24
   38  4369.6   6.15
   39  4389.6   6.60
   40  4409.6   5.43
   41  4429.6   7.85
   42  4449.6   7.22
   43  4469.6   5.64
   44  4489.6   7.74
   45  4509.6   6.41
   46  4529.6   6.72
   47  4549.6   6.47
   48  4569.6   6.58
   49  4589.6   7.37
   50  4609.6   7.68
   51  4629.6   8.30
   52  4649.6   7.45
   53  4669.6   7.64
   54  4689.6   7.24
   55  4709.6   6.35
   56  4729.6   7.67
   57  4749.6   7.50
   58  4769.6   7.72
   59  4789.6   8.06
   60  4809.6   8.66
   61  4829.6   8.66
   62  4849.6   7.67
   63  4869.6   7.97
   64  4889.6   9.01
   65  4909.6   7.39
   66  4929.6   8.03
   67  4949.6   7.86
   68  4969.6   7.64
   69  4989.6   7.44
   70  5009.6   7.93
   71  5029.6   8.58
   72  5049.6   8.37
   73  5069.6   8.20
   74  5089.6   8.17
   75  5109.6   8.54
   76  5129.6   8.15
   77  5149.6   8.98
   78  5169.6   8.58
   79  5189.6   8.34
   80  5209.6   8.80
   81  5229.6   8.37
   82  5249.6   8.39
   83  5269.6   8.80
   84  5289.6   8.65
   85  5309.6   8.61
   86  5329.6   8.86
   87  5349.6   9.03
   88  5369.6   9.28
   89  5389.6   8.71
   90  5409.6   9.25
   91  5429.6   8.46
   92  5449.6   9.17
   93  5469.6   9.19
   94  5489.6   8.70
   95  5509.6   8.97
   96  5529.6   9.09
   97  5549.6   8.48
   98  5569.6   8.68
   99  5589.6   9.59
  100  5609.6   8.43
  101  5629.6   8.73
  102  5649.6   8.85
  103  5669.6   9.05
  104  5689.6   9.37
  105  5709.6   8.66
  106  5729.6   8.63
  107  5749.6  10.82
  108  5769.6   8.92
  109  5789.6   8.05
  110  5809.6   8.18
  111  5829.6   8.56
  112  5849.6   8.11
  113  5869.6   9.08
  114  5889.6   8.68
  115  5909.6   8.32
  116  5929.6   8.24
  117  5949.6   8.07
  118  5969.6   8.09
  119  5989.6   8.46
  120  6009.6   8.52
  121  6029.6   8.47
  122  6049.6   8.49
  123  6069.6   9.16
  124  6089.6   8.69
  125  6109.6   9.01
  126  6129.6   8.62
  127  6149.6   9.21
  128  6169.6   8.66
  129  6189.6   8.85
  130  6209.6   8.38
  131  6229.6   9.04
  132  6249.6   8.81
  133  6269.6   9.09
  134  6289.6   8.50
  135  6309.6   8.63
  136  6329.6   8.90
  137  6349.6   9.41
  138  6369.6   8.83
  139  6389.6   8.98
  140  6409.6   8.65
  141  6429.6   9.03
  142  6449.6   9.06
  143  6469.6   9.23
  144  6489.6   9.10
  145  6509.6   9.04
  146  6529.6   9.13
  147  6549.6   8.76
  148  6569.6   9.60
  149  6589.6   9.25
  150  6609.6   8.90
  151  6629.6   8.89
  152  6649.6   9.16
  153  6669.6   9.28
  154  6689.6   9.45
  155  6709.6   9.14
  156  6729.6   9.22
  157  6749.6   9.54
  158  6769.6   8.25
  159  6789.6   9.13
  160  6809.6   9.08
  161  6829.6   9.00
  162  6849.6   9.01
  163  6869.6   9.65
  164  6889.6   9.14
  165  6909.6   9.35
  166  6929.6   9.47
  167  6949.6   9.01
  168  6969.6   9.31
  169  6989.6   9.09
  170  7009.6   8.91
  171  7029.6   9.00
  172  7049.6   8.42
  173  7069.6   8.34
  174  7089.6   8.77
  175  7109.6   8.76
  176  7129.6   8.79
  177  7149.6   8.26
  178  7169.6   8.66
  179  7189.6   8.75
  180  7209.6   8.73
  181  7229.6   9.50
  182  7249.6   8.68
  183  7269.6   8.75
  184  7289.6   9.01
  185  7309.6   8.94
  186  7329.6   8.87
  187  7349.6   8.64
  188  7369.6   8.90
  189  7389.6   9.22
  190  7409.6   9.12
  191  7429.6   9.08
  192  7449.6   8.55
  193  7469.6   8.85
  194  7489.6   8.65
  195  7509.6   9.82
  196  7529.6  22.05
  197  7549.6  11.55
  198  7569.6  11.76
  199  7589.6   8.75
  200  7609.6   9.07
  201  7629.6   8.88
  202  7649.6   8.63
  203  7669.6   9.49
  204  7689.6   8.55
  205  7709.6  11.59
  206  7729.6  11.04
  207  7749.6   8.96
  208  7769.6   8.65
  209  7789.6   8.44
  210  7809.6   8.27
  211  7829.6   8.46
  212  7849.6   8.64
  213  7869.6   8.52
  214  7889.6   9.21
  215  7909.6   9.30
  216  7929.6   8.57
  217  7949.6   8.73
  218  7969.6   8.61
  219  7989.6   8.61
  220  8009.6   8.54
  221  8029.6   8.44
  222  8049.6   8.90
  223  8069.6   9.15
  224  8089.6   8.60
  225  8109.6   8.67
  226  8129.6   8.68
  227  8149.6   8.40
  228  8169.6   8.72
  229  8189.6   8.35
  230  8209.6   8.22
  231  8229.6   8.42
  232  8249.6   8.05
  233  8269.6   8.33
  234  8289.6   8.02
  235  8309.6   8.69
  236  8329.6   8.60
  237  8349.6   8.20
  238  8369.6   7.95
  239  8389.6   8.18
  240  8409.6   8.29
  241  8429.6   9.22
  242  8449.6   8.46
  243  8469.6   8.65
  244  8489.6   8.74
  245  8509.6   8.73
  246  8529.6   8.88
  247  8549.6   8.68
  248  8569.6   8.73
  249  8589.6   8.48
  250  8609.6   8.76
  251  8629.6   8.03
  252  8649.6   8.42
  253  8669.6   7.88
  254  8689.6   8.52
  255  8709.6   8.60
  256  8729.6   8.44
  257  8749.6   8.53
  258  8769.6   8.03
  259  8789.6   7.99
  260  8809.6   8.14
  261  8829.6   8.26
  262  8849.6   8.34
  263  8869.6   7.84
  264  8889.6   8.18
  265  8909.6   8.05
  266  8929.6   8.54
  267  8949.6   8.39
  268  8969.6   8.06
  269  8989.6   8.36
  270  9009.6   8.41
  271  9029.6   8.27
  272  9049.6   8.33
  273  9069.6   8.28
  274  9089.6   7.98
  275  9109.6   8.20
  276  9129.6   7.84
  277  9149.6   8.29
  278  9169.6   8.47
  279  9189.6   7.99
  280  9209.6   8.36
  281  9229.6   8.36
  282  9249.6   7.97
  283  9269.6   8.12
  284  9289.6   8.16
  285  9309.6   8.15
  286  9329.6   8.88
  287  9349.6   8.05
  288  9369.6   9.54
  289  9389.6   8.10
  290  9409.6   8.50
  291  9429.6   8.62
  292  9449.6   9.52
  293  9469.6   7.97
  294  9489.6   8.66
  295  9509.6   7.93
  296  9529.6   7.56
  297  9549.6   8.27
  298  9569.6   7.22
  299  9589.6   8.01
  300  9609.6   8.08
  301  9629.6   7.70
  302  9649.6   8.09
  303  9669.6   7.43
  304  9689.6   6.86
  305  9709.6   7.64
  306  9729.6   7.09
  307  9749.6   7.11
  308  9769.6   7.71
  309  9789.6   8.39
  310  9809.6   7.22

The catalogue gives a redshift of 0.15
